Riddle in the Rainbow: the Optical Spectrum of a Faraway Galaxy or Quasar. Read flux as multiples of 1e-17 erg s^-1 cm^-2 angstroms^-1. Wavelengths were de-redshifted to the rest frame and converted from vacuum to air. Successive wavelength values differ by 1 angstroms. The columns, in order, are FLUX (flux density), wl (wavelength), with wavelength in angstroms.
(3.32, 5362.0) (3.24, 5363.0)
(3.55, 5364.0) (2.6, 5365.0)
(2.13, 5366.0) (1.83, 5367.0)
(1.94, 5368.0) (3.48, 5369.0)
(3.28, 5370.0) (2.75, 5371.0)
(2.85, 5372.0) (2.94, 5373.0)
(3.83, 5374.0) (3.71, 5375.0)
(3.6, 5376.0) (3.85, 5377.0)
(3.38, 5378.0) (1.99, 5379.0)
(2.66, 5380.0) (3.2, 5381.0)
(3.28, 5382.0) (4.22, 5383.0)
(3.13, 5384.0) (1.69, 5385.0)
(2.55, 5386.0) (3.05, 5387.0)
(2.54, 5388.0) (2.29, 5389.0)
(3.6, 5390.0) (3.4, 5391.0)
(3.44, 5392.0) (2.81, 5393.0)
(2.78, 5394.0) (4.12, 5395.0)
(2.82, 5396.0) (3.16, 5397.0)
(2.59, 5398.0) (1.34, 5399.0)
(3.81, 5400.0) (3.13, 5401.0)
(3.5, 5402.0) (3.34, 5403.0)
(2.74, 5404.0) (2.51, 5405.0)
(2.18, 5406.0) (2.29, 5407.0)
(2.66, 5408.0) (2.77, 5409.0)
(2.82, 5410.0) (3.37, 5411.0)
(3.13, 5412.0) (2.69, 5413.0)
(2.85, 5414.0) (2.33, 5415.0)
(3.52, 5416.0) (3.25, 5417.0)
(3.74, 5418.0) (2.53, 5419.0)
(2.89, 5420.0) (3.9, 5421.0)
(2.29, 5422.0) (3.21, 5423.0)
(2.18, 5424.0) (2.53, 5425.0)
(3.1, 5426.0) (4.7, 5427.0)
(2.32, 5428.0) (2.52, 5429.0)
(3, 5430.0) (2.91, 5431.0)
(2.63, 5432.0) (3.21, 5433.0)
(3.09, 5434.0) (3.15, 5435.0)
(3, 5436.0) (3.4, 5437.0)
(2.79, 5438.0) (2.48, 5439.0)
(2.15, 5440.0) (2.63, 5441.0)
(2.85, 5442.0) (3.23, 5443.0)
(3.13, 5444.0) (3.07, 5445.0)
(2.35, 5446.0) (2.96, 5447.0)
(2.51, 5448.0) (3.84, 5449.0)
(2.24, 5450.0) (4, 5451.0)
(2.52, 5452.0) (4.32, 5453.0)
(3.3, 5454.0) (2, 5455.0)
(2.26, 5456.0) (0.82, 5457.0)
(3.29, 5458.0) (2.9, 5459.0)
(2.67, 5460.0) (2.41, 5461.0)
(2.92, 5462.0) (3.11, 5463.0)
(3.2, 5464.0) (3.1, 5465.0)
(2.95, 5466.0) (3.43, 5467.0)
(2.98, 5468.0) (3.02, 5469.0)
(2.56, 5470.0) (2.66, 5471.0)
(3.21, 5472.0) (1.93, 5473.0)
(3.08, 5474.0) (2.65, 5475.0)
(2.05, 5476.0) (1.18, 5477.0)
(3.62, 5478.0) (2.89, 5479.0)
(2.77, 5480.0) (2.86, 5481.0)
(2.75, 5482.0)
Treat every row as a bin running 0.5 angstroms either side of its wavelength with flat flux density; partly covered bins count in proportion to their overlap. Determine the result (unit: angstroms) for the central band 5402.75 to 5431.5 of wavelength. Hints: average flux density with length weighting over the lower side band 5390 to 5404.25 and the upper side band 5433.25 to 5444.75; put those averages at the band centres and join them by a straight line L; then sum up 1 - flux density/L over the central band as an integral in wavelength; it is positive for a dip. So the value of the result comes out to 1.0 angstroms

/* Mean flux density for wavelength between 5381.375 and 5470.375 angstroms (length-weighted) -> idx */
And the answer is 2.92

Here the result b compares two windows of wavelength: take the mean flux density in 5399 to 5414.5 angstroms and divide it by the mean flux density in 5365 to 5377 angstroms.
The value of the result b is 1.0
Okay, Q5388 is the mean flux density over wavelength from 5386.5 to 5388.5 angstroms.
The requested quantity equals 2.79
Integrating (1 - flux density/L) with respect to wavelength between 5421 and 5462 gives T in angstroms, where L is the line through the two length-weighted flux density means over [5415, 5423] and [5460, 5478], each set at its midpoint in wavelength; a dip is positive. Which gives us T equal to 1.2 angstroms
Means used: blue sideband 3.11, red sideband 2.75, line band 2.86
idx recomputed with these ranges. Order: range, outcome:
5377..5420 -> 2.94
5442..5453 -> 3.04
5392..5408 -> 2.89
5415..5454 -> 3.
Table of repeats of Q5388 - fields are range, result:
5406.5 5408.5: 2.48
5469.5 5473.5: 2.59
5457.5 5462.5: 2.84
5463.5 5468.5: 3.13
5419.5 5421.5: 3.4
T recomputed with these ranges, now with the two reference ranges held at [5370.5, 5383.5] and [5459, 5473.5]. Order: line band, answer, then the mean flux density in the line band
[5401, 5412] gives 0.98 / 2.85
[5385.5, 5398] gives 0.62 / 3.03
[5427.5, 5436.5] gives 0.43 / 2.87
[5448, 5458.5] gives 0.30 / 2.84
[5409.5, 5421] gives 0.14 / 3.05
